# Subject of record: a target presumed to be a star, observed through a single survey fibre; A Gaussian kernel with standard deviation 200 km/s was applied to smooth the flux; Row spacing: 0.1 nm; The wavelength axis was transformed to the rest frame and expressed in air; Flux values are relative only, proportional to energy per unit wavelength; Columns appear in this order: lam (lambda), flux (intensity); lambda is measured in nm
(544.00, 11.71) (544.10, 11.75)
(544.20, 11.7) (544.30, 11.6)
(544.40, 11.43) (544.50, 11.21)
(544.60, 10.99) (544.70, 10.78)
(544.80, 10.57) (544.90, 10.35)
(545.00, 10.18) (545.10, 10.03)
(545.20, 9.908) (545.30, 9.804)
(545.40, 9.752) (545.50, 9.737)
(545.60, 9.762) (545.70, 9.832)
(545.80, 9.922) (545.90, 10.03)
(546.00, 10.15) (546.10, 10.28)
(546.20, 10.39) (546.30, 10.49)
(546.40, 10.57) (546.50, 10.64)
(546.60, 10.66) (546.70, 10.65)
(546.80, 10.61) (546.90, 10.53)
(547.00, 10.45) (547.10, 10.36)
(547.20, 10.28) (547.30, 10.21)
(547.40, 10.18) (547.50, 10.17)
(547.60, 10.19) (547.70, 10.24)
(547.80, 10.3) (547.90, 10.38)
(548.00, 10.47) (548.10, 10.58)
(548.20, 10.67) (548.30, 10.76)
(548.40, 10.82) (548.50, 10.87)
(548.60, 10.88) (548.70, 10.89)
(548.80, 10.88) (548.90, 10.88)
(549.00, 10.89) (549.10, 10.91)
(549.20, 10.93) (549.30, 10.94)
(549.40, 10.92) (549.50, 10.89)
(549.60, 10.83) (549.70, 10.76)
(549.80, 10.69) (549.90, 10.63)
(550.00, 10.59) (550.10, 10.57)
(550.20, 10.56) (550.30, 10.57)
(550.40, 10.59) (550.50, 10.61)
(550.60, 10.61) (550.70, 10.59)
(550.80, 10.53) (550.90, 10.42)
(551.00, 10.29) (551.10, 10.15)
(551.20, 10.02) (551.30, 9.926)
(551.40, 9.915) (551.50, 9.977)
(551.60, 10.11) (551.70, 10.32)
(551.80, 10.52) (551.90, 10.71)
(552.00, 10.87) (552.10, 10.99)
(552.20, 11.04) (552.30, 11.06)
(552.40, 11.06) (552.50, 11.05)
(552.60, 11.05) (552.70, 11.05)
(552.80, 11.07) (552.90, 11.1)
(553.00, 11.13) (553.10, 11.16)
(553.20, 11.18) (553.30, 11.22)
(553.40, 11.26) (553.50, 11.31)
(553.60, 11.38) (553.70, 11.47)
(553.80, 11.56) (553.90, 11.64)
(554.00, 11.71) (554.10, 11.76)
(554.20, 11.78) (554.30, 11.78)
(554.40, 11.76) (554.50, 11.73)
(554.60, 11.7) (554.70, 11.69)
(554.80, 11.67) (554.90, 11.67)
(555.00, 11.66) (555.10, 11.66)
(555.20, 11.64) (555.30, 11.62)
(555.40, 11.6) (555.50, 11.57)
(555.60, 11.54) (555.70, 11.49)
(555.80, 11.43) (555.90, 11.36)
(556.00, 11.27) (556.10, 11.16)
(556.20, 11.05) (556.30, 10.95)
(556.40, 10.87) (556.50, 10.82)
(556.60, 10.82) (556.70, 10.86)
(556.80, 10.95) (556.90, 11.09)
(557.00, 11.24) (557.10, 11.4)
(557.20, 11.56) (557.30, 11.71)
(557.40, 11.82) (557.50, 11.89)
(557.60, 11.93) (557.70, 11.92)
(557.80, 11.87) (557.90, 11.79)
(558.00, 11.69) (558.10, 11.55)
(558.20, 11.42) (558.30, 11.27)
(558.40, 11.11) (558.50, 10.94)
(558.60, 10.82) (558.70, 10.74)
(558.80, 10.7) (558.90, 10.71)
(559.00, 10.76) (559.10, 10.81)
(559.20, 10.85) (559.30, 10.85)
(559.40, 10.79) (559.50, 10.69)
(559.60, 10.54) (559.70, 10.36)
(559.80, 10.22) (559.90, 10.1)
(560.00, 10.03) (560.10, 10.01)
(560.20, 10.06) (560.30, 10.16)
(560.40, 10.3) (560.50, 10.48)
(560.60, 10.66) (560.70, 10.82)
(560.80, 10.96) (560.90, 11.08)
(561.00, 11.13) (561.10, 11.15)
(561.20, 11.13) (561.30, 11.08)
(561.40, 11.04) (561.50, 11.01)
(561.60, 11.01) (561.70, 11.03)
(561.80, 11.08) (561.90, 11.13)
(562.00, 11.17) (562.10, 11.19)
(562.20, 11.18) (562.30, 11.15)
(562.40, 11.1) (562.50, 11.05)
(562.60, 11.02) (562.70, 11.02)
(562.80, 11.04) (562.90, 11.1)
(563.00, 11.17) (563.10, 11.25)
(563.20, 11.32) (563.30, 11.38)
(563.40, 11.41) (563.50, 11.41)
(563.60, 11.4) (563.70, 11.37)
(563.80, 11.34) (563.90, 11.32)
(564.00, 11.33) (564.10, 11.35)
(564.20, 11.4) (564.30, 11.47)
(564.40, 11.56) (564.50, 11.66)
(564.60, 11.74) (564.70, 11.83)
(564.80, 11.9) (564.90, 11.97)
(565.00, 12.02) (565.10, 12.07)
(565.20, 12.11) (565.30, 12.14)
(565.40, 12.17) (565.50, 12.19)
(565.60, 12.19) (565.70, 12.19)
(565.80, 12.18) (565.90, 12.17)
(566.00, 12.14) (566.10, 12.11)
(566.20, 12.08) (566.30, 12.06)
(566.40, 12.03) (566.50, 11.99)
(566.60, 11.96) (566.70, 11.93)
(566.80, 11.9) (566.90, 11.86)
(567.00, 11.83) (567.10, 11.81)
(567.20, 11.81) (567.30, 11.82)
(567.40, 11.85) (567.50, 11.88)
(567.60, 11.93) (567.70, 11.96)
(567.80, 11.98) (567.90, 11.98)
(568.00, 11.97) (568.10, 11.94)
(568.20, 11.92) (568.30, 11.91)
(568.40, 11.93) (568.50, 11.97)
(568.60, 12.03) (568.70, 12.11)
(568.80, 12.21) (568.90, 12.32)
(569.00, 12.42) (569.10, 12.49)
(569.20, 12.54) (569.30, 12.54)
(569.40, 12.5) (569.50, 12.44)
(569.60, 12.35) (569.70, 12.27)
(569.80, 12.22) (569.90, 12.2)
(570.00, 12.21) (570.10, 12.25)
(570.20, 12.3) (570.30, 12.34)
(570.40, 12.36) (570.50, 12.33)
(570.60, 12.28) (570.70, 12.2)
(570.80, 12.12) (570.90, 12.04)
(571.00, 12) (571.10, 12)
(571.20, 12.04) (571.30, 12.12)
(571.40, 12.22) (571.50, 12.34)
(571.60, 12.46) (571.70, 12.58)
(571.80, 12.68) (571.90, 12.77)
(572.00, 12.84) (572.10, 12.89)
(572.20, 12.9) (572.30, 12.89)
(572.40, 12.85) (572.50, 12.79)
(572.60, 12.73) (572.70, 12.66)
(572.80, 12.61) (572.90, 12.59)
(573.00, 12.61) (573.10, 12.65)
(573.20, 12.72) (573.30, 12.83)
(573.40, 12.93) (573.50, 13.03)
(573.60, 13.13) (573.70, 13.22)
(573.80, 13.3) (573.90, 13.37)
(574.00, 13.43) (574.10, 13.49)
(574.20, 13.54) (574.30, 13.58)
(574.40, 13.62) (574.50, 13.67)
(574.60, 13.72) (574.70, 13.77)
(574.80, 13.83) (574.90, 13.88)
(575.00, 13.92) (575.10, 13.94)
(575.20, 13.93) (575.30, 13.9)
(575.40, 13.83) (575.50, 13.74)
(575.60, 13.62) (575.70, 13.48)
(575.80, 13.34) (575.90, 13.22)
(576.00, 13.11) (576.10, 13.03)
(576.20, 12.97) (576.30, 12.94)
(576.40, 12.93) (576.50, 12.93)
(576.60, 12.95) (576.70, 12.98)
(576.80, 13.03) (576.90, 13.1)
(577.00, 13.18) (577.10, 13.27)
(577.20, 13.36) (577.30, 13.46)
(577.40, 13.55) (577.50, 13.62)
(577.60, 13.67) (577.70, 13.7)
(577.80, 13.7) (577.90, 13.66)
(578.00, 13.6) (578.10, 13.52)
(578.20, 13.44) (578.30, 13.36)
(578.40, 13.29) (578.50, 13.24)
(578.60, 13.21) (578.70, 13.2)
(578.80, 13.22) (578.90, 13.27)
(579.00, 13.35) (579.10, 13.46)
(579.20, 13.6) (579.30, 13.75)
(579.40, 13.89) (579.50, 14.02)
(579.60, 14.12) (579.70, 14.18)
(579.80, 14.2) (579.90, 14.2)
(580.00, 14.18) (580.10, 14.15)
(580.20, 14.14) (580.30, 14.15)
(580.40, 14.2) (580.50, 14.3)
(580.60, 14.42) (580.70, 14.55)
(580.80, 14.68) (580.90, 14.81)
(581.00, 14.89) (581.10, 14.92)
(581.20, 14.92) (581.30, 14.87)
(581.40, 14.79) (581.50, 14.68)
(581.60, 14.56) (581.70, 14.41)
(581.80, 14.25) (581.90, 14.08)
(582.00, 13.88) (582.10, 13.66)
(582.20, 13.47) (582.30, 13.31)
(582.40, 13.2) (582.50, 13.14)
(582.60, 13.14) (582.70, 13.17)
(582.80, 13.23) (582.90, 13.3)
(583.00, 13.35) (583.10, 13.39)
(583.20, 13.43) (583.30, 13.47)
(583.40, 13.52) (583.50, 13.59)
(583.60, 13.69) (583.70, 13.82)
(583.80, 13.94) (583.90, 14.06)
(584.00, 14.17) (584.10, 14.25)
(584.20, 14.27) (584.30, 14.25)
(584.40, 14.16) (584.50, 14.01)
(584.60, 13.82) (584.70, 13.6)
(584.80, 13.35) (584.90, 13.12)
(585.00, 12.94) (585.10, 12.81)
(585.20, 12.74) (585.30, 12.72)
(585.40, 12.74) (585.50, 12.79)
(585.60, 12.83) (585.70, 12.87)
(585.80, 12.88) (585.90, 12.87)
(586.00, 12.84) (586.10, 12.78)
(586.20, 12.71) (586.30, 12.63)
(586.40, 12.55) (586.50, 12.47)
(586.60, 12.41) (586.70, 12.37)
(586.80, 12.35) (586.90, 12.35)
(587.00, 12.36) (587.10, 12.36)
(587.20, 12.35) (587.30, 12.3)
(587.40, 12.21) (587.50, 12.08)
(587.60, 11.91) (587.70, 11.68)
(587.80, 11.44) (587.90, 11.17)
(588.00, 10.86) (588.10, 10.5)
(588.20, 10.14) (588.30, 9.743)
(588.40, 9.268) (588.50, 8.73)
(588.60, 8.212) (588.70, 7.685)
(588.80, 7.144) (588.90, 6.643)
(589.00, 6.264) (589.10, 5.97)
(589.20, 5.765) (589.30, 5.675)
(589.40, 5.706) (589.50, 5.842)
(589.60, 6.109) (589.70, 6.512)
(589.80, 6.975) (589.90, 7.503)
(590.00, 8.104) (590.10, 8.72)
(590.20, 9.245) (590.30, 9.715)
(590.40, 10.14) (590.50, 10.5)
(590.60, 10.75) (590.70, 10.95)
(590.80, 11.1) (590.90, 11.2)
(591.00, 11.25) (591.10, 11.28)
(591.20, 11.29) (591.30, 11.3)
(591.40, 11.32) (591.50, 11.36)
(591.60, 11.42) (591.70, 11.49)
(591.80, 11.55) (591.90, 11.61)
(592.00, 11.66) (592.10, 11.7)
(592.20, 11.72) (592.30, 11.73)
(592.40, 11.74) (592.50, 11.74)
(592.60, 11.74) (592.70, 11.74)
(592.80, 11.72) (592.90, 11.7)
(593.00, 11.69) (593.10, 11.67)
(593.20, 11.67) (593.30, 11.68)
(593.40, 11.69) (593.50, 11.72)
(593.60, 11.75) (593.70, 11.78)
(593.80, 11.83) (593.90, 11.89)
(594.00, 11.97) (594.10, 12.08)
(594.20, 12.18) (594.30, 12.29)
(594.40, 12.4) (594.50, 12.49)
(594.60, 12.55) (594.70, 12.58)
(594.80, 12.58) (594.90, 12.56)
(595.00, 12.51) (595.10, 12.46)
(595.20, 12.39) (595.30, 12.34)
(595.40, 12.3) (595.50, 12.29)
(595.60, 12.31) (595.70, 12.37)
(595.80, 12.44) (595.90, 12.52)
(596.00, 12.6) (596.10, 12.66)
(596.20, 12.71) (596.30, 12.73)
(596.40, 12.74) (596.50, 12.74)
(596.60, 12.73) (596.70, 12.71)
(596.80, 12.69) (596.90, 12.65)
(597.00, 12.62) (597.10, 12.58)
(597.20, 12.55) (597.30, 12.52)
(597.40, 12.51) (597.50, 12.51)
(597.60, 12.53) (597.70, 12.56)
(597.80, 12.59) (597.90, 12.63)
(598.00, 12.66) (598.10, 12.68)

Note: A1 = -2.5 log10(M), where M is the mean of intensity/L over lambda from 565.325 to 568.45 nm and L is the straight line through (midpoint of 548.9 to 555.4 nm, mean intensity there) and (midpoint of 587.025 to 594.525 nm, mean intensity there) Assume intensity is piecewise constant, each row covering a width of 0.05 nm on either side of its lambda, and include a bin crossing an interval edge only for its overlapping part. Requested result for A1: -0.12 mag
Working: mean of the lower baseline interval 11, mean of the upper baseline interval 10.4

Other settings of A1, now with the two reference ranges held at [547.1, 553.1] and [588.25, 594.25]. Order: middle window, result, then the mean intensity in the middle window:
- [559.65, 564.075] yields -0.05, 11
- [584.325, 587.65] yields -0.25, 12.8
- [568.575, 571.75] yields -0.18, 12.3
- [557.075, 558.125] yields -0.12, 11.8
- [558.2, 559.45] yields -0.04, 10.9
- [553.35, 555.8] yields -0.10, 11.6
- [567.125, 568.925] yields -0.15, 12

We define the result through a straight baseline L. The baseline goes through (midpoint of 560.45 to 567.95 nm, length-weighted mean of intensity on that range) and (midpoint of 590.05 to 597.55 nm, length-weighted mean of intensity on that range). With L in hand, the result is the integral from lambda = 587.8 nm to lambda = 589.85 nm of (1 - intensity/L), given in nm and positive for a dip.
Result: 0.69 nm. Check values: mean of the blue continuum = 11.5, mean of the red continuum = 11.9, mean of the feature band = 7.84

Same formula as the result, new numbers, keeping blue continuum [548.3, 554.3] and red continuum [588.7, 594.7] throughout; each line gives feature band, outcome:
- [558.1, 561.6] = 0.001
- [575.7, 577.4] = -0.419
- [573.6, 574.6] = -0.274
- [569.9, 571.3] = -0.207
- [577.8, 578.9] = -0.300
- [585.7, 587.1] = -0.291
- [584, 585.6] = -0.461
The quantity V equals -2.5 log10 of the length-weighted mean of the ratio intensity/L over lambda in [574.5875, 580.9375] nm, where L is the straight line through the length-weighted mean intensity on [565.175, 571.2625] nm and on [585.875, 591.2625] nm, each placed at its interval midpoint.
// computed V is -0.219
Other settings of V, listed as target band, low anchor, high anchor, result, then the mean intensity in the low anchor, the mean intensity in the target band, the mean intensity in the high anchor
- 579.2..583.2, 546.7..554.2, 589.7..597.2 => -0.23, 10.7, 14.1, 11.6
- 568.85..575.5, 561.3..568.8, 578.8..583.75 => -0.01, 11.7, 12.8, 13.9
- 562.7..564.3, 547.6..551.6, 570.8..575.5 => 0.07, 10.6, 11.3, 13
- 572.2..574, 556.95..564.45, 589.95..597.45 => -0.14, 11.1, 12.9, 11.8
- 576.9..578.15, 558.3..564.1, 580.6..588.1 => -0.08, 10.9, 13.5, 13.3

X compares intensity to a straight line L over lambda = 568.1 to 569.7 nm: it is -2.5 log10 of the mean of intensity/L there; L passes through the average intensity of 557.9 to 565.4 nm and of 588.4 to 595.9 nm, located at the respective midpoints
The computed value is -0.12 mag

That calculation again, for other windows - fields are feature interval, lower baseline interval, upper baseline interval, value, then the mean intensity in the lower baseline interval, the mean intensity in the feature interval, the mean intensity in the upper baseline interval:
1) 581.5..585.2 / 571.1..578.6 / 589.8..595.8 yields -0.108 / 13.2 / 13.7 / 11.5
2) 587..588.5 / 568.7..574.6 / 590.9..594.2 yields 0.060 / 12.6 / 11.2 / 11.6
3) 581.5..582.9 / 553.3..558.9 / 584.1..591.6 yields -0.238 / 11.4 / 13.7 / 10.9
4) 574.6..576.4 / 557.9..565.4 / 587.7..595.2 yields -0.246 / 11.1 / 13.5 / 10.4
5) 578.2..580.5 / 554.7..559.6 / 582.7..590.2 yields -0.207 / 11.3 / 13.8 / 11.4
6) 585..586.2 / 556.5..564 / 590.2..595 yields -0.118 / 11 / 12.8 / 11.6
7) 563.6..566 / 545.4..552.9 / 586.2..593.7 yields -0.127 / 10.5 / 11.8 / 10.5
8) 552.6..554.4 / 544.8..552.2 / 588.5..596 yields -0.091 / 10.5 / 11.4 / 10.7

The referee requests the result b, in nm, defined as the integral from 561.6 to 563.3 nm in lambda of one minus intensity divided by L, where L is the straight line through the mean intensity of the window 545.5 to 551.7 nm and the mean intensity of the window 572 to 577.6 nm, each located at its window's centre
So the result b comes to 0.12 nm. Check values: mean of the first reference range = 10.5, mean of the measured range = 11.1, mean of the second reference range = 13.2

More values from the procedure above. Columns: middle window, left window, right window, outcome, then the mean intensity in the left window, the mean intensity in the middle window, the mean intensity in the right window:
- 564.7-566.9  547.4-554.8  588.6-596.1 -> -0.256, 10.9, 12.1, 10.7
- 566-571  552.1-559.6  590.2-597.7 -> -0.256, 11.3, 12.1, 11.9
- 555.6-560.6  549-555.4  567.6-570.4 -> 0.178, 11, 11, 12.2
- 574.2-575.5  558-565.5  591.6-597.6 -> -0.253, 11.1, 13.8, 12.2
